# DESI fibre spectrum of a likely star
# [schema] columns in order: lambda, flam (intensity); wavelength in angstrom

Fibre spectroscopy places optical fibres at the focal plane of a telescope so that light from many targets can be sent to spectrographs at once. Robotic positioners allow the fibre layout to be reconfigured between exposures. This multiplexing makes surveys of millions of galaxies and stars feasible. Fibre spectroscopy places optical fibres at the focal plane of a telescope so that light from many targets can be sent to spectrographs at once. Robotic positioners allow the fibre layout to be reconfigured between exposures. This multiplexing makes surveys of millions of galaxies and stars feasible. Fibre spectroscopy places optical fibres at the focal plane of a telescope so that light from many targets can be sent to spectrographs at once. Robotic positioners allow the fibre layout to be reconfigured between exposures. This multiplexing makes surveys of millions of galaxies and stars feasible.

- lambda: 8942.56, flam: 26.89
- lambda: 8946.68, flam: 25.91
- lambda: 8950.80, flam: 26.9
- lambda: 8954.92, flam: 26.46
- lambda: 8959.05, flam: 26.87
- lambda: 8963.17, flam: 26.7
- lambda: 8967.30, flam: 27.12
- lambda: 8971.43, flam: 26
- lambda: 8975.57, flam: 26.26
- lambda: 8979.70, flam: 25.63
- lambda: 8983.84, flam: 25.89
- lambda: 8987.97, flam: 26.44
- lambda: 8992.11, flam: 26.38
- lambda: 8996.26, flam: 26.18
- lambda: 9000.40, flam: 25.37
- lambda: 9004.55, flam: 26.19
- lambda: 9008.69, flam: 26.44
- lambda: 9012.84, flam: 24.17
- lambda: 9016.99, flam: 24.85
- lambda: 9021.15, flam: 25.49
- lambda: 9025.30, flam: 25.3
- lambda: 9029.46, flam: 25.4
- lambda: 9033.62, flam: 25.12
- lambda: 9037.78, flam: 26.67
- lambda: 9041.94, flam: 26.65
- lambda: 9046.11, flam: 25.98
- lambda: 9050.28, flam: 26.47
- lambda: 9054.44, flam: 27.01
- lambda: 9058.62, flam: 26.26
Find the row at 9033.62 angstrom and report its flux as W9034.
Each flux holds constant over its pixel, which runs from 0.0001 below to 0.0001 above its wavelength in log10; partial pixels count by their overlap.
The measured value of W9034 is 25.12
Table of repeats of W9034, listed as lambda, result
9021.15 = 25.49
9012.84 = 24.17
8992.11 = 26.38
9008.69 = 26.44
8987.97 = 26.44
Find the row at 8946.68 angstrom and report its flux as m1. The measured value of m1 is 25.91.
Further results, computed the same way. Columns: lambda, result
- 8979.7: 25.63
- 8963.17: 26.7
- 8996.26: 26.18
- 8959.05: 26.87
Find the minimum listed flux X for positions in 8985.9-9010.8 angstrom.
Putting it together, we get 25.37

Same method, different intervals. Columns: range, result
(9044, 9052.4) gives 25.98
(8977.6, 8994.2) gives 25.63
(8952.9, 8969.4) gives 26.46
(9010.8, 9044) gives 24.17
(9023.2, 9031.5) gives 25.3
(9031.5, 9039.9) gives 25.12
